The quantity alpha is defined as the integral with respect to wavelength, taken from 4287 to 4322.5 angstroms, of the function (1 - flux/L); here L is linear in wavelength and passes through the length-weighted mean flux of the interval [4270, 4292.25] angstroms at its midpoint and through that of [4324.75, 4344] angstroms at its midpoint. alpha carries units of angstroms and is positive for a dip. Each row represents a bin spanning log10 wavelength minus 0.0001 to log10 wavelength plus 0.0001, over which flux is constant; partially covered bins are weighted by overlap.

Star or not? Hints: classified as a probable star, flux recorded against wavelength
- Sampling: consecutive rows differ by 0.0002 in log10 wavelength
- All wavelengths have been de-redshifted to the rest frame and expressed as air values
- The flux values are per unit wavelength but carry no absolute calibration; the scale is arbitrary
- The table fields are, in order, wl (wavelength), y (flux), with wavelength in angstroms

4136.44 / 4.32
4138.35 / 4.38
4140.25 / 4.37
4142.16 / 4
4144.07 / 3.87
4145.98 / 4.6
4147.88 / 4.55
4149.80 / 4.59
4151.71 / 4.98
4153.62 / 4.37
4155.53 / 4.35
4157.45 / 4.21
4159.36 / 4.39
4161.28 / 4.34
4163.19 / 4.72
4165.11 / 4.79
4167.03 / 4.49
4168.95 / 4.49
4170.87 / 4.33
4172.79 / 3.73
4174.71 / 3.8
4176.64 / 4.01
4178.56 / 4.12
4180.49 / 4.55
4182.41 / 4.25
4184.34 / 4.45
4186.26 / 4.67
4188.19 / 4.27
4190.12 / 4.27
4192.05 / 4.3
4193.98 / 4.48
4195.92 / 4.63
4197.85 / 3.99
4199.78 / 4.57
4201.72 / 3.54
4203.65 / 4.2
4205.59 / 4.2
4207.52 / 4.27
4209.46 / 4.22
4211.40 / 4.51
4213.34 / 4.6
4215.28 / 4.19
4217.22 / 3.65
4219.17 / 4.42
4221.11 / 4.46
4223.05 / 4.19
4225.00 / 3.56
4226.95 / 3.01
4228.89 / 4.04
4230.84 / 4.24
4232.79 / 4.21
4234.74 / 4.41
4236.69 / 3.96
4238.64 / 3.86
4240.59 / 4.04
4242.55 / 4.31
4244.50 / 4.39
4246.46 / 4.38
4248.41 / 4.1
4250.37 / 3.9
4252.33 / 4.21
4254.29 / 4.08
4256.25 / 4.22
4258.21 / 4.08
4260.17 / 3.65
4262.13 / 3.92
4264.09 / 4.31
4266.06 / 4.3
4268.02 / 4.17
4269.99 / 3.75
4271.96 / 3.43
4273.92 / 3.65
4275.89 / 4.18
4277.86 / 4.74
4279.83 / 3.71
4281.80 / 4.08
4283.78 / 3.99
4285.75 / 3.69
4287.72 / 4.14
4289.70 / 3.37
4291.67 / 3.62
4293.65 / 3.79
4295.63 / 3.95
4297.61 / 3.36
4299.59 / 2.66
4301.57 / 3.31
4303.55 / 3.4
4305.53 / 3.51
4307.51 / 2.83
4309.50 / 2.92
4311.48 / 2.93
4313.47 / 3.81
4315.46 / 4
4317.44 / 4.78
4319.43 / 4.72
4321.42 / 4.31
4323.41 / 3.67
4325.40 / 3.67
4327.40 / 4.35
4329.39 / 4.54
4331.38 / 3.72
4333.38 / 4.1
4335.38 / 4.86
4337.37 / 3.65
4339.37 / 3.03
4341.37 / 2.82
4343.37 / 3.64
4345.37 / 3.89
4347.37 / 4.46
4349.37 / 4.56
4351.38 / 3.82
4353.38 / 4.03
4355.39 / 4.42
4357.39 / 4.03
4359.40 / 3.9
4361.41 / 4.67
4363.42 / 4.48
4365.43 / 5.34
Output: 2.1 angstroms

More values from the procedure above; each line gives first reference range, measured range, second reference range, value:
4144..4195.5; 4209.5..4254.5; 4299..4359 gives 0.5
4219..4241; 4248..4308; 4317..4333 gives 4.3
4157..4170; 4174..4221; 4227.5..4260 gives 0.8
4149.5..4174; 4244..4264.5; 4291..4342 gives -0.5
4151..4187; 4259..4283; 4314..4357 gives 1.0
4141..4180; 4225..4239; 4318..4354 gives 0.9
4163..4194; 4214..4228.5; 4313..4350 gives 1.0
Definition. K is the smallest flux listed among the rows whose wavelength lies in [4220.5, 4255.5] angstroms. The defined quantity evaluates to 3.01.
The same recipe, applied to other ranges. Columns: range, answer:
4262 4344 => 2.66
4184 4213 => 3.54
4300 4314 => 2.83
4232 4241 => 3.86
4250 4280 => 3.43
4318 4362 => 2.82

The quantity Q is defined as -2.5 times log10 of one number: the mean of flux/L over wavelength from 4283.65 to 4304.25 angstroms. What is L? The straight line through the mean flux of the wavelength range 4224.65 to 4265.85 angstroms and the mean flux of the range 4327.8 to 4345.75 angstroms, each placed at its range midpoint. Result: 0.11 mag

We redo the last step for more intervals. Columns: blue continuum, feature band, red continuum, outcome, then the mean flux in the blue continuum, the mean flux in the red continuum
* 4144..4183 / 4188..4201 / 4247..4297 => -0.023 mag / 4.37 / 3.96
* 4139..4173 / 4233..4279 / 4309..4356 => 0.017 mag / 4.41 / 3.95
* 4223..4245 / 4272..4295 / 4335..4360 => 0.021 mag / 4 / 3.91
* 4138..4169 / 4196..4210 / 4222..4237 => -0.012 mag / 4.44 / 3.96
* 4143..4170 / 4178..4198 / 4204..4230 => -0.024 mag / 4.48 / 4.1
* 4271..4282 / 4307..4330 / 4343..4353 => 0.043 mag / 3.96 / 4.1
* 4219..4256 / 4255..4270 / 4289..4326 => -0.041 mag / 4.09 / 3.61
